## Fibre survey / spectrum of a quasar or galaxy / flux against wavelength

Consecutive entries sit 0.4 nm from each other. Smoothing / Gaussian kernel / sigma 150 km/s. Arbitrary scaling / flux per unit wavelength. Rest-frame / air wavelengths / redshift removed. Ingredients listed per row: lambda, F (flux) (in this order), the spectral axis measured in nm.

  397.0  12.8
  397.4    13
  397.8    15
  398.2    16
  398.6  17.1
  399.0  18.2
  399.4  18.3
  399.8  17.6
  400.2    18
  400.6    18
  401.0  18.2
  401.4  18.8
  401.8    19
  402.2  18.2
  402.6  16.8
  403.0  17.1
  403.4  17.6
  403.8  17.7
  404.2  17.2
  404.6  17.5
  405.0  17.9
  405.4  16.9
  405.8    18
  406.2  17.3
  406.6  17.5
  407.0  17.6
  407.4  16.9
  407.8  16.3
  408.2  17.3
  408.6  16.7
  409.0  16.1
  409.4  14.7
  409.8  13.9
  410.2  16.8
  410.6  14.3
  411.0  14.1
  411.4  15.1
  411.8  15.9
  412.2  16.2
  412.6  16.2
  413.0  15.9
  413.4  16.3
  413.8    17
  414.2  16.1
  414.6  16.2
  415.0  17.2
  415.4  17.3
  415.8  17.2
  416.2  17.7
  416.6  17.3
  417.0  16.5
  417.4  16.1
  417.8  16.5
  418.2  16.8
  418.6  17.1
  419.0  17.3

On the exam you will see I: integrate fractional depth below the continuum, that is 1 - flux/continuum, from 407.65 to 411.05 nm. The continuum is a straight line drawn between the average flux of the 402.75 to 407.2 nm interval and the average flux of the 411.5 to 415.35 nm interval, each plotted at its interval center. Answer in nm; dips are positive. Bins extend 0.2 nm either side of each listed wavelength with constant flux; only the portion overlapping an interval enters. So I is 0.25 nm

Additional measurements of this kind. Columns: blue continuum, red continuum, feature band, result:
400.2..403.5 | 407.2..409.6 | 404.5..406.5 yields -0.05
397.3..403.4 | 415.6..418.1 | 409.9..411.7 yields 0.21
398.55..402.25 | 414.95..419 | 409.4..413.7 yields 0.47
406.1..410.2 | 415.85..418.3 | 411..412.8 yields 0.10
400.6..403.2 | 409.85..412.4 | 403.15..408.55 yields -0.16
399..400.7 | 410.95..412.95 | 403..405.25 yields -0.05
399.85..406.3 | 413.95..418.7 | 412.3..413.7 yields 0.07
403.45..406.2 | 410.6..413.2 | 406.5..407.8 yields -0.02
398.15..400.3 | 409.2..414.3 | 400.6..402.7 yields -0.12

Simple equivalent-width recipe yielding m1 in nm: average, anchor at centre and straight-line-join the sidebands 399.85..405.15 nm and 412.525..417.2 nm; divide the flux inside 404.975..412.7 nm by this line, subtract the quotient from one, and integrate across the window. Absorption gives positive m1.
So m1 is 0.47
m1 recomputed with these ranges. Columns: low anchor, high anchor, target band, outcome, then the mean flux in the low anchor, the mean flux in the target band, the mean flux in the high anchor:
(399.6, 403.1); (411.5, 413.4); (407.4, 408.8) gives 0.001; 18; 16.8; 16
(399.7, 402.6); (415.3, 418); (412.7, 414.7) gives 0.101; 18.2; 16.3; 16.9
